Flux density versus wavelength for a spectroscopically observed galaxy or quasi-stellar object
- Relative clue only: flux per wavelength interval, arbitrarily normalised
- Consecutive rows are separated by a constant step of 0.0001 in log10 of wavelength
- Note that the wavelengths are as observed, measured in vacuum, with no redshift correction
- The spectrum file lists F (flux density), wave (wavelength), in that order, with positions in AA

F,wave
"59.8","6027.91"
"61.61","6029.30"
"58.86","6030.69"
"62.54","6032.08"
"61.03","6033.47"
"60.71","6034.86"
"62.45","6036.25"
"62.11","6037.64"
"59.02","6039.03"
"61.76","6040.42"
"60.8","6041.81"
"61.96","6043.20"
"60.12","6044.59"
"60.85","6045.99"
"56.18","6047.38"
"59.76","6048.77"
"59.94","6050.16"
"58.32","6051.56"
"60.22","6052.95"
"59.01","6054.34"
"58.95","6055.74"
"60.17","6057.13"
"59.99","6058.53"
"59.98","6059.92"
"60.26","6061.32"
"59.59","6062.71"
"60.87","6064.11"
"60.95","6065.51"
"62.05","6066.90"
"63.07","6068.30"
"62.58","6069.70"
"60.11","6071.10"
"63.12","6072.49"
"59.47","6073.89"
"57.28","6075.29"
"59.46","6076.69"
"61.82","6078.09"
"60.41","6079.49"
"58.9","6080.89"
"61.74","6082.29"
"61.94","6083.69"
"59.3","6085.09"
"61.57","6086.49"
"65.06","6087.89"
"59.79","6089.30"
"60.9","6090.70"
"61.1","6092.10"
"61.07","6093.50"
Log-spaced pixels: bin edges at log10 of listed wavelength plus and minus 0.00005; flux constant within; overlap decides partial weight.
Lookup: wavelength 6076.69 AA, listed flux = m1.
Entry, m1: 59.46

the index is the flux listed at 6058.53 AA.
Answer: 59.99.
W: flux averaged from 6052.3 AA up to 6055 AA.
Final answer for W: 59.7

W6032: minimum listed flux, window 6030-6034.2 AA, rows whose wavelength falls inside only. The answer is 58.86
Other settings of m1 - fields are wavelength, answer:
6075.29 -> 57.28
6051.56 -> 58.32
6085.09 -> 59.3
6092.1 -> 61.1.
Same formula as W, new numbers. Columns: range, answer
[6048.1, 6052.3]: 59.3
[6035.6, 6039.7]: 61.2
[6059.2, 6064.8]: 60.2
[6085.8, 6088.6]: 63.2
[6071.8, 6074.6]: 61.2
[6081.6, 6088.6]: 61.9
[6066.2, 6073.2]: 62.2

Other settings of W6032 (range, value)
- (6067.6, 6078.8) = 57.28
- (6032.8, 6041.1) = 59.02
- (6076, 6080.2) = 59.46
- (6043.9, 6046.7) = 60.12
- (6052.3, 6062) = 58.95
